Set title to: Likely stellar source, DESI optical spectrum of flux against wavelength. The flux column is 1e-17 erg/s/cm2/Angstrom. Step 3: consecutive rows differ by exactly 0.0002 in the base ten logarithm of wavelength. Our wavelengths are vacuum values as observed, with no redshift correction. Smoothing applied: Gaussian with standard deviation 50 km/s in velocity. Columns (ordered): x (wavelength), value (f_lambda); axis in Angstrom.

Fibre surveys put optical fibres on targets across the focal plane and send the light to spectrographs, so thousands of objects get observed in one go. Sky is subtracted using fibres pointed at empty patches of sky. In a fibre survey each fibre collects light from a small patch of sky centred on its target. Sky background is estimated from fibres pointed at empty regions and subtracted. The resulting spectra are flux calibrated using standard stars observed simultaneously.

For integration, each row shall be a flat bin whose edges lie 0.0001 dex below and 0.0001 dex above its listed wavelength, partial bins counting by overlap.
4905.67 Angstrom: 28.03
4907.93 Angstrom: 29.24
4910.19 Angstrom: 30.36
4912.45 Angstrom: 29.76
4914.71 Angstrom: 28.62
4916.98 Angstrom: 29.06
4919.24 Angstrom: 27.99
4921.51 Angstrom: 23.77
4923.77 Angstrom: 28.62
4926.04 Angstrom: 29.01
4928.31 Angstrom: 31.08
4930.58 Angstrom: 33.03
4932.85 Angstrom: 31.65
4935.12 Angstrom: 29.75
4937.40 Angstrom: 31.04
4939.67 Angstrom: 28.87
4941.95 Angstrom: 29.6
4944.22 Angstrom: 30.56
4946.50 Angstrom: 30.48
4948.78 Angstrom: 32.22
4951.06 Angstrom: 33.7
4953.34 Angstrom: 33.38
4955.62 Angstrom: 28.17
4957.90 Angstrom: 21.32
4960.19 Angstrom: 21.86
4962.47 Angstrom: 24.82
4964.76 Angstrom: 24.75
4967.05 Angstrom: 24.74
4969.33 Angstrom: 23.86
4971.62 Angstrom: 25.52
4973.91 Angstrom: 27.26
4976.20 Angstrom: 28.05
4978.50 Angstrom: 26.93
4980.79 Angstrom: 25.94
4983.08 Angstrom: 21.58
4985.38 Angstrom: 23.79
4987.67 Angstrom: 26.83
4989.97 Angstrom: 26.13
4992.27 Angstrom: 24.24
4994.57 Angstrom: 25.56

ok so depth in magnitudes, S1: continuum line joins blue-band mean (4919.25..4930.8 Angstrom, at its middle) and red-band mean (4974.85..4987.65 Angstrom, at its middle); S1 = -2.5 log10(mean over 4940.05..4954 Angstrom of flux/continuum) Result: -0.15 mag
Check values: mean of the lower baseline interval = 28.7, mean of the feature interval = 31.4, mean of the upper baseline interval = 25.4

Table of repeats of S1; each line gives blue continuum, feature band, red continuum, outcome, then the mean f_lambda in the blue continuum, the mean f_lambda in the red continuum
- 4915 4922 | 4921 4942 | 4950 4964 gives -0.10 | 27.4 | 27.1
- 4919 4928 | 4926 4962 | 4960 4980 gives -0.11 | 27.6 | 25.5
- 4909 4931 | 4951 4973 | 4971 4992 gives 0.04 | 29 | 25.7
